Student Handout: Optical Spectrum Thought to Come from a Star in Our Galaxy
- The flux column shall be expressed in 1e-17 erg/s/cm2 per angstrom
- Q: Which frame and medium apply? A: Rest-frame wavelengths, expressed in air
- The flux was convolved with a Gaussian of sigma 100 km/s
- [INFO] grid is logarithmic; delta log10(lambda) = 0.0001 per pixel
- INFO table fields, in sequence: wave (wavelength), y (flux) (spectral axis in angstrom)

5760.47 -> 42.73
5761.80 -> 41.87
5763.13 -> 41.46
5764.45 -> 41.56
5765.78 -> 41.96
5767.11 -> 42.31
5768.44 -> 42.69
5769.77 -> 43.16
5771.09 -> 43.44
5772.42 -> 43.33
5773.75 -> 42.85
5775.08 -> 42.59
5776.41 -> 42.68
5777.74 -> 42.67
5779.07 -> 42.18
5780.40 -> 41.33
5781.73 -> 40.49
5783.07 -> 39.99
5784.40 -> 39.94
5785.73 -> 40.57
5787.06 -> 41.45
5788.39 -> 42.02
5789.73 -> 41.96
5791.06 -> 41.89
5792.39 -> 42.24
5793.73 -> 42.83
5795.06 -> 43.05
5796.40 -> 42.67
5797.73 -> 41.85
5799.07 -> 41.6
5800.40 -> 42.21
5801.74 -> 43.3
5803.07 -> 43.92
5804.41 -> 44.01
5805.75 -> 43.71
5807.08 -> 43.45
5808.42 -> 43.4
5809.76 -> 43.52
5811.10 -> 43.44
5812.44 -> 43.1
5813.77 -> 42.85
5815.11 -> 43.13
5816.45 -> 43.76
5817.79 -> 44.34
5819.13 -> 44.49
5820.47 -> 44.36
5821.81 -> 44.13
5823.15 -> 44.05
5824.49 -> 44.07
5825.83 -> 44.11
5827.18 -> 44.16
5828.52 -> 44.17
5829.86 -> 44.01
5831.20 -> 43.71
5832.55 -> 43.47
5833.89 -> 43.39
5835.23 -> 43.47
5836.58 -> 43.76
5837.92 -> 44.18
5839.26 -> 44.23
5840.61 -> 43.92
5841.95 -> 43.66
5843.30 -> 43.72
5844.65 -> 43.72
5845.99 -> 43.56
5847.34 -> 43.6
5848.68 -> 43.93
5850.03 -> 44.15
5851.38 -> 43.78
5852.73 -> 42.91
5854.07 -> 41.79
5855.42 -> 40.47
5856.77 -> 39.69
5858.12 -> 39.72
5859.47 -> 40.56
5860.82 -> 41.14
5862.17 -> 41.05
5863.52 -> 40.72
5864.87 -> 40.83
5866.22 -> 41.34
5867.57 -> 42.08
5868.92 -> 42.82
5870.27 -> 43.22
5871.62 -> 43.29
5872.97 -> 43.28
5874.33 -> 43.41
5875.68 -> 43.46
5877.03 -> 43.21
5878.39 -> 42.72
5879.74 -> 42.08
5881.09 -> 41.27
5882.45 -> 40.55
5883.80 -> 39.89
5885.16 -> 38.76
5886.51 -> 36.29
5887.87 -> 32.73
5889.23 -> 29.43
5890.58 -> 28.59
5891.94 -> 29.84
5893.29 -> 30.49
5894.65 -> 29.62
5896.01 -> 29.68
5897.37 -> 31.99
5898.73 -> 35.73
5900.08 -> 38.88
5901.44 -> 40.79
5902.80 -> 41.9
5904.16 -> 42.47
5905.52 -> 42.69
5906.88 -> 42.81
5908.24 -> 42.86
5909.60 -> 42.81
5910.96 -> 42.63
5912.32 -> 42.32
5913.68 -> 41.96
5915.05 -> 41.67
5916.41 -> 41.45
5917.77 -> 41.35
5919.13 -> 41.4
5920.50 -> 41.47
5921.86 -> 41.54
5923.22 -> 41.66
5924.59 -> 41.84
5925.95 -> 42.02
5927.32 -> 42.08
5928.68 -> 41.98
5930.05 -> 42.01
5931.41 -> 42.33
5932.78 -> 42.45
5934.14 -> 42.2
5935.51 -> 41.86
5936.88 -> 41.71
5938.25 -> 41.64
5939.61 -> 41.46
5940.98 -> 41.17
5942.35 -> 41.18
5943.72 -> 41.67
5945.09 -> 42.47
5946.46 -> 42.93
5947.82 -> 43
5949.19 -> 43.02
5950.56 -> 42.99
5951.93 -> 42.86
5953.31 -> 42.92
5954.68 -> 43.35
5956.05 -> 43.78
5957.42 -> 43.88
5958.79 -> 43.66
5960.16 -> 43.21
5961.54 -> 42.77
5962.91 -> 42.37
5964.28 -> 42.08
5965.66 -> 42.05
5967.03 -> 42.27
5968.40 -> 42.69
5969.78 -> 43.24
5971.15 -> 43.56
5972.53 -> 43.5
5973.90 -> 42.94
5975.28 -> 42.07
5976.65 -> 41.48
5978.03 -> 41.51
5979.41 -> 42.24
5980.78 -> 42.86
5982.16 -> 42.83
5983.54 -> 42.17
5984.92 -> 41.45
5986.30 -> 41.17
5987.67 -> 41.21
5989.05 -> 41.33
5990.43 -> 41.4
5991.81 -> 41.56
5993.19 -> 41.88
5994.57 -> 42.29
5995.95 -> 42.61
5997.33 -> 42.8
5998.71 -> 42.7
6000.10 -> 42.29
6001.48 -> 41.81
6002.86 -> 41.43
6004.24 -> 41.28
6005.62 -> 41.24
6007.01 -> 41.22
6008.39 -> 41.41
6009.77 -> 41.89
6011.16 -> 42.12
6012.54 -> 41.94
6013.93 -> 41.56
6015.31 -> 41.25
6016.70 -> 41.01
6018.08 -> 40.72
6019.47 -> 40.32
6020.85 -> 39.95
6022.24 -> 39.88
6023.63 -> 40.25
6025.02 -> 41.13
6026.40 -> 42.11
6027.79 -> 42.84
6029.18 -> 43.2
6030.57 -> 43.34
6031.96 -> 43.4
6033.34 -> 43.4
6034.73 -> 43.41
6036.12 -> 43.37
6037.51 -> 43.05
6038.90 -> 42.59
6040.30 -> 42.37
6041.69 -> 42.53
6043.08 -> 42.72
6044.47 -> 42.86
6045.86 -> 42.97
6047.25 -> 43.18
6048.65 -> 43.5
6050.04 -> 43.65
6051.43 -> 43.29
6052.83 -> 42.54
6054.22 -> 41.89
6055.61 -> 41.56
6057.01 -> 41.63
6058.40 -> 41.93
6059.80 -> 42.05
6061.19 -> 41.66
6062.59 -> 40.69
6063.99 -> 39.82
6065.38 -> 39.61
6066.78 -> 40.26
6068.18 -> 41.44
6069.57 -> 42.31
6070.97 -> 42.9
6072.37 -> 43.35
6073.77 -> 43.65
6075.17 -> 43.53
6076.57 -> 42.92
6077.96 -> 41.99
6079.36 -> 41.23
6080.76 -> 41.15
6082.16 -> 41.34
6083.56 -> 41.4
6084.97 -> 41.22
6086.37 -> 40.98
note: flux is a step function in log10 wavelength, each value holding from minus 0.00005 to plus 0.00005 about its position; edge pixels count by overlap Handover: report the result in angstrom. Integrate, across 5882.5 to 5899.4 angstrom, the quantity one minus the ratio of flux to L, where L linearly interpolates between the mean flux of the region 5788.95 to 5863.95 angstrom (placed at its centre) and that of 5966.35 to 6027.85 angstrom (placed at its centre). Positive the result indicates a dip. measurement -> 3.8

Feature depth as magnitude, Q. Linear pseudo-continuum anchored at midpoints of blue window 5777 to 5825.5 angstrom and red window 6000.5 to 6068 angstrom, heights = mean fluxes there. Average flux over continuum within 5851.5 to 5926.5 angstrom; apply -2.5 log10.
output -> 0.07 mag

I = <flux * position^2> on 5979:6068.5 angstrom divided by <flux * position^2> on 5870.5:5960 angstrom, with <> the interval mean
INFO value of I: 1.1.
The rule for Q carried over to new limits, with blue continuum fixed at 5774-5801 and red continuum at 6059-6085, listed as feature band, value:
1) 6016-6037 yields 0.00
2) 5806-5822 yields -0.05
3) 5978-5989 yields 0.00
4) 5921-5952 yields -0.01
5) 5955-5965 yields -0.03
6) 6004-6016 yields 0.00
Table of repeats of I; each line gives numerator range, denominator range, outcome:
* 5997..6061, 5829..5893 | 1.08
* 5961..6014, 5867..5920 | 1.11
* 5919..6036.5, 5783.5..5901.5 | 1.07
